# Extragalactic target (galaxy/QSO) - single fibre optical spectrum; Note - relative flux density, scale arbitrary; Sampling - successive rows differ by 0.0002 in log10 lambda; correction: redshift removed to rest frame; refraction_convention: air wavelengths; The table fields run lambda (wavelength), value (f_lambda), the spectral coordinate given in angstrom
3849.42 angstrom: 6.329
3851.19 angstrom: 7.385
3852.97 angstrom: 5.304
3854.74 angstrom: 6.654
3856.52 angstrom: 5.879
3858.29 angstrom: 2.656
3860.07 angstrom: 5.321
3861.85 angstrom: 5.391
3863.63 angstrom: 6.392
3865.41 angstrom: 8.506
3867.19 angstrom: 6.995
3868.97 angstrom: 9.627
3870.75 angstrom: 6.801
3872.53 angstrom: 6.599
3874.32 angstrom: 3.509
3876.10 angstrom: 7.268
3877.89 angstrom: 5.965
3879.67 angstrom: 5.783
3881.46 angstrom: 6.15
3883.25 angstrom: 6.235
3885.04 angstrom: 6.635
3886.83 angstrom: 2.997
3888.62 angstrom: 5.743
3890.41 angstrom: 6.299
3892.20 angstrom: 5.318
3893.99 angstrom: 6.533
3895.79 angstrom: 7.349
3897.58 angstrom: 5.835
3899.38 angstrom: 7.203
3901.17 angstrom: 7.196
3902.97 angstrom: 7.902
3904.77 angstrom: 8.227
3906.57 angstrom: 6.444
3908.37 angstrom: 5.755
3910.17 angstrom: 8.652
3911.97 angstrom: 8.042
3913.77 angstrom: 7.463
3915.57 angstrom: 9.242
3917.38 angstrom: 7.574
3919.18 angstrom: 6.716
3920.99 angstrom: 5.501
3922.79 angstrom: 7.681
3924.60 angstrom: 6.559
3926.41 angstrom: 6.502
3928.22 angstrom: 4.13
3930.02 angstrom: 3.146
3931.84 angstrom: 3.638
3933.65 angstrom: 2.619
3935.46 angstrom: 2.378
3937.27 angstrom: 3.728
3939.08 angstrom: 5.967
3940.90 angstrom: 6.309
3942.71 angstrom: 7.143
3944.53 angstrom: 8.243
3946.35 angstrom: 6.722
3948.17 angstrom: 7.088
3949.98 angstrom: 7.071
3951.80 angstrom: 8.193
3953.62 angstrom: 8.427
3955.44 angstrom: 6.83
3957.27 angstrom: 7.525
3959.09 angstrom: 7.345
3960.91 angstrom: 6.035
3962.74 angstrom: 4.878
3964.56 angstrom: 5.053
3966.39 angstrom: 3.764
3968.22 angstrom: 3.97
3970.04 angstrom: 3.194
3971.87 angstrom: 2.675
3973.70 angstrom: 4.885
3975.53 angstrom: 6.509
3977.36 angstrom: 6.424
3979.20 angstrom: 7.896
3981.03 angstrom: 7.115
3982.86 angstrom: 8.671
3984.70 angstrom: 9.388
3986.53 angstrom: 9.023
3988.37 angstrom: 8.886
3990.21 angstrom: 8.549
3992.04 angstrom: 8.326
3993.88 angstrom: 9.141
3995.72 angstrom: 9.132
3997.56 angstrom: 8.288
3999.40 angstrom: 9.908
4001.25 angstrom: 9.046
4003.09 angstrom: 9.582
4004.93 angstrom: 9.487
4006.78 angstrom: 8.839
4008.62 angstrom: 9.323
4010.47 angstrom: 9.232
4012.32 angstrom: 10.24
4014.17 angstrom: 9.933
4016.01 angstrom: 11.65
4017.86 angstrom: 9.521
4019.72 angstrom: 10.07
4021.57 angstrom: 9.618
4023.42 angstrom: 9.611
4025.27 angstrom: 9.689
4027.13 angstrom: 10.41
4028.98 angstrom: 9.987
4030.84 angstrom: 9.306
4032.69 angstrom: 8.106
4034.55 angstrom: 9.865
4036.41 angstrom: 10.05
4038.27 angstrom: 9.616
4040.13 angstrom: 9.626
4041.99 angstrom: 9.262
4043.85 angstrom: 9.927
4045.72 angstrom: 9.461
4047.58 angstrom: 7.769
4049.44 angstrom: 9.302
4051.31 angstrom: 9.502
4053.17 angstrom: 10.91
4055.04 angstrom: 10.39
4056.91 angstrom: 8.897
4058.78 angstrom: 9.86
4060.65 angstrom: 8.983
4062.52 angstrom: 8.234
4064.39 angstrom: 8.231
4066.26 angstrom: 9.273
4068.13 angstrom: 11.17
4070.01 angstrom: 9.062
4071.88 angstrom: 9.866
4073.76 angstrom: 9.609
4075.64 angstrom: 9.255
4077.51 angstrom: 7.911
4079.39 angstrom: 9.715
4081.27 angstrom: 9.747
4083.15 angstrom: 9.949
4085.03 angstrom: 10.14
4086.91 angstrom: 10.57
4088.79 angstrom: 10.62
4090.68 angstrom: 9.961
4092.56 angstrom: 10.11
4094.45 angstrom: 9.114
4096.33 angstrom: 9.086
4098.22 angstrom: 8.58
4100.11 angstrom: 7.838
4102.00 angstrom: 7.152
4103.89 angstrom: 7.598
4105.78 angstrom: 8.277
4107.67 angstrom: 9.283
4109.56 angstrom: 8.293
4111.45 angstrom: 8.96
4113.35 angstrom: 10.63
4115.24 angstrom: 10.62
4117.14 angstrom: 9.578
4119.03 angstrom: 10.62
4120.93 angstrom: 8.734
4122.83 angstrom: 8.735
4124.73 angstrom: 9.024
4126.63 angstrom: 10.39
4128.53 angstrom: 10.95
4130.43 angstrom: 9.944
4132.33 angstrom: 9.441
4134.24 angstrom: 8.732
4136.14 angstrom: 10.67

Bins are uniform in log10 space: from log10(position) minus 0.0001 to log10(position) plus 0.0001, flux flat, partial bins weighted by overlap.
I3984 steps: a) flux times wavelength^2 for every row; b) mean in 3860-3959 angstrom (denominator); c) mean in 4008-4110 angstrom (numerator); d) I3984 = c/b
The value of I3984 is 1.6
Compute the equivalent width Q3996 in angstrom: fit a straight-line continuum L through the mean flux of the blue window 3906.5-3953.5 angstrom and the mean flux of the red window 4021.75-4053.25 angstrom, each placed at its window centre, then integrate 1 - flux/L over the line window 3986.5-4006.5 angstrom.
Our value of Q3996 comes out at -1.8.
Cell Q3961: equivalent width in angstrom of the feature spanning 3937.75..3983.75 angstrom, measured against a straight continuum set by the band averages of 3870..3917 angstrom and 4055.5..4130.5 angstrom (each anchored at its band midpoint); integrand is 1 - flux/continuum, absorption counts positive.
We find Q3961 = 7.5 angstrom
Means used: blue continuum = 6.59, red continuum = 9.36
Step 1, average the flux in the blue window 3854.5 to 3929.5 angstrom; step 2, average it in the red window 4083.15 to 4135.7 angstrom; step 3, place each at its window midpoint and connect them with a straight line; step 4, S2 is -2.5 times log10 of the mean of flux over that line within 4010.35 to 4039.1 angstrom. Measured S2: -0.19 mag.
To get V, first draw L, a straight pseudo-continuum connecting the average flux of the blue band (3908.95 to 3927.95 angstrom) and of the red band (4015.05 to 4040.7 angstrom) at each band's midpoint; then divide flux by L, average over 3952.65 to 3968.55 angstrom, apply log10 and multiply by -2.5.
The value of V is 0.33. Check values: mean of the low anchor 7.26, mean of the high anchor 9.8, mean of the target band 6.06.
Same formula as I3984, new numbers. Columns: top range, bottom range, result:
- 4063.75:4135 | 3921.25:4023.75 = 1.38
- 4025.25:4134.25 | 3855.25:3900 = 1.71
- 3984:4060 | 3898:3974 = 1.62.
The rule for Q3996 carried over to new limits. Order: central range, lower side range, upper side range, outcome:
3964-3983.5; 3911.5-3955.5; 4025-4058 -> 5.43 angstrom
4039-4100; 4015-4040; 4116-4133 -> 1.81 angstrom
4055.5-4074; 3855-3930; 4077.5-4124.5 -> -1.12 angstrom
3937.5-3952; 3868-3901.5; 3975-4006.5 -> 1.33 angstrom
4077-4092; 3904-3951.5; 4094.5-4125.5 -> -2.30 angstrom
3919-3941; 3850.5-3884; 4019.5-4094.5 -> 7.31 angstrom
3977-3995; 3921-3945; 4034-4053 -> -2.85 angstrom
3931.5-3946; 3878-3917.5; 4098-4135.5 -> 4.19 angstrom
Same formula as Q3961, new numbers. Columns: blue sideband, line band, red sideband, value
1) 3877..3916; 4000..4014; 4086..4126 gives -2.5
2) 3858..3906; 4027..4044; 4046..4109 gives -1.8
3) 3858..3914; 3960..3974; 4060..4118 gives 6.1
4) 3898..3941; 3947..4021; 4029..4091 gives -0.2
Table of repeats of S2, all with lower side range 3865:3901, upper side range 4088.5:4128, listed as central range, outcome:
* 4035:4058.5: -0.139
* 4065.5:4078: -0.092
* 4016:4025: -0.220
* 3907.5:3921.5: -0.103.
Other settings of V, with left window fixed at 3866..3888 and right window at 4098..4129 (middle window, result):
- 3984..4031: -0.21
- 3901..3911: -0.12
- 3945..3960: -0.04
